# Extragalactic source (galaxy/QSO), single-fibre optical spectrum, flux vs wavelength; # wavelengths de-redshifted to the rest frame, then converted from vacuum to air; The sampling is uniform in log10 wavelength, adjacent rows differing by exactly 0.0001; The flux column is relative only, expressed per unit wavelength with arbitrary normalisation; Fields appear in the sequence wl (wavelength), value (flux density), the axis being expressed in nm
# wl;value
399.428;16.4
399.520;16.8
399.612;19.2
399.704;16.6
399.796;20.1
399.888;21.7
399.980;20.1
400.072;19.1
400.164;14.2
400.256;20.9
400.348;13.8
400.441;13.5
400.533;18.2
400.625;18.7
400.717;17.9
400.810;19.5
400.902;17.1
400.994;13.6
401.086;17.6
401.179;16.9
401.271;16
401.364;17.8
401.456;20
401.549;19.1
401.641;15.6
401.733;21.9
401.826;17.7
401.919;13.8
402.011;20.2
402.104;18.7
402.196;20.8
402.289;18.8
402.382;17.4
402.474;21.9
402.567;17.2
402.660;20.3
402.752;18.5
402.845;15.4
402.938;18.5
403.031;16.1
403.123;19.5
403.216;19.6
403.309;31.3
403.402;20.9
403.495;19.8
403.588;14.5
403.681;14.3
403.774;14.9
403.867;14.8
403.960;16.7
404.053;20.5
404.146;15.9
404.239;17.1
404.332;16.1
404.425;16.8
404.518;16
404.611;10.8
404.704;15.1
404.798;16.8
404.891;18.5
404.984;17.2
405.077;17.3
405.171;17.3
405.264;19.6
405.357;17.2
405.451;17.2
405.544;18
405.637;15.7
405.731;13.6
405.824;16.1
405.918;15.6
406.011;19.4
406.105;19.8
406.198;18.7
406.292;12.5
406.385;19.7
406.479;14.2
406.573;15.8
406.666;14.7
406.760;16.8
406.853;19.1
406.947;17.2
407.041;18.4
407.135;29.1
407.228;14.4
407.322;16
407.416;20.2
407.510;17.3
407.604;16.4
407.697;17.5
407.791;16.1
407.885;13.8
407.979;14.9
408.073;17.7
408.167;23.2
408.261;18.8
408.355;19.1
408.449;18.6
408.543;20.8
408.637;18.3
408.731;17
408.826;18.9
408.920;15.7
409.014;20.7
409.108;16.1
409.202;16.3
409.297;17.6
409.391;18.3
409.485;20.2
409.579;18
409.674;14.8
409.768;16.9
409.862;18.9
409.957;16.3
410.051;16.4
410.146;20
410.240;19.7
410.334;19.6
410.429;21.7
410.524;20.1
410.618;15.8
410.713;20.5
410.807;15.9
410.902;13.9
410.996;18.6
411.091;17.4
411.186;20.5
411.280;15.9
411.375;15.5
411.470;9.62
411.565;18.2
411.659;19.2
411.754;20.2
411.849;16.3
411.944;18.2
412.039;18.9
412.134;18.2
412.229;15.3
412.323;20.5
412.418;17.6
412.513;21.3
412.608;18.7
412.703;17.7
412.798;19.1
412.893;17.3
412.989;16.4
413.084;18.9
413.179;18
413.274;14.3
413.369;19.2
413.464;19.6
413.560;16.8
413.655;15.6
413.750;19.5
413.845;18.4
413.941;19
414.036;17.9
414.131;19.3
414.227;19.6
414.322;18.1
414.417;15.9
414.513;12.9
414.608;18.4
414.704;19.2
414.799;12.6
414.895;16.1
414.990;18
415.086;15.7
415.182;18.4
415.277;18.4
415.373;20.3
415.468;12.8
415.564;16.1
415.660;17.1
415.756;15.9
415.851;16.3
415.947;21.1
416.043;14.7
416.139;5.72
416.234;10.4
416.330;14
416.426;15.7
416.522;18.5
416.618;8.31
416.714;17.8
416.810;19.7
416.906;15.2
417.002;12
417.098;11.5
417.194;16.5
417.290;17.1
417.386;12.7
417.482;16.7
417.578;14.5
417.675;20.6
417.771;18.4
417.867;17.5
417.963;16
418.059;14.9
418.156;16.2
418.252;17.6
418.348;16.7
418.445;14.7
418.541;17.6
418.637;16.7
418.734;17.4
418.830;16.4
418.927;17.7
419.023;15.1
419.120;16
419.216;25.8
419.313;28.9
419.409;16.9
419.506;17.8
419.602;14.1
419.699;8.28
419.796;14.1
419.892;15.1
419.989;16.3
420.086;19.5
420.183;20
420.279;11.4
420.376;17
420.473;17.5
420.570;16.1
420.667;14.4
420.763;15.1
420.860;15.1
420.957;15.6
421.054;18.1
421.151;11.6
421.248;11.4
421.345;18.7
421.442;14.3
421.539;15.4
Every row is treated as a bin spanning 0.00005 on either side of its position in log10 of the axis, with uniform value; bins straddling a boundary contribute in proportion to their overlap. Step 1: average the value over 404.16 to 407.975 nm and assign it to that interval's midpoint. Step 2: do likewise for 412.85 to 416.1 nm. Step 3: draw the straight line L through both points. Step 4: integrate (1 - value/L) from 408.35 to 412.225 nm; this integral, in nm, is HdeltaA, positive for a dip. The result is -0.17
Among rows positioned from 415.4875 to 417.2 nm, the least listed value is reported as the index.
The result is 5.72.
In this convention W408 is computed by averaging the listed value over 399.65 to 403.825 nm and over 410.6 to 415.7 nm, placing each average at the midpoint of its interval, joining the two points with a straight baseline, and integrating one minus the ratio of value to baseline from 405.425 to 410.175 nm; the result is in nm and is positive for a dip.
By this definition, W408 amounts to 0.06 nm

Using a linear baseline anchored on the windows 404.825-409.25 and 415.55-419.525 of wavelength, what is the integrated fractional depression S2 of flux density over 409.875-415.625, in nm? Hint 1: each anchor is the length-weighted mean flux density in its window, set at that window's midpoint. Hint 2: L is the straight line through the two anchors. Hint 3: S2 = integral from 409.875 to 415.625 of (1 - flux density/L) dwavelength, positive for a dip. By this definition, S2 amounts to -0.26 nm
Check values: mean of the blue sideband 17.6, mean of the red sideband 16.3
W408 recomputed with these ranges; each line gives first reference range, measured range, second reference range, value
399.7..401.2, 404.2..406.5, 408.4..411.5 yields 0.13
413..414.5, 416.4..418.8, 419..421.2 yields 0.14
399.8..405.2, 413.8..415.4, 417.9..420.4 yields -0.04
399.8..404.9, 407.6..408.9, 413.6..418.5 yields -0.06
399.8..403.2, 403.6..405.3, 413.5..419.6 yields 0.13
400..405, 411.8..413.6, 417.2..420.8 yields -0.10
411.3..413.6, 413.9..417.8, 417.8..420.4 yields 0.28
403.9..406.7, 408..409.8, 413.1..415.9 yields -0.14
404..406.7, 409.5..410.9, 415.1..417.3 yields -0.18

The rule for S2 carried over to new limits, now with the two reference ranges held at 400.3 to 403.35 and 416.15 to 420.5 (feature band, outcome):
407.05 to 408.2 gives -0.031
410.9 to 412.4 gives -0.032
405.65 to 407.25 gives 0.027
